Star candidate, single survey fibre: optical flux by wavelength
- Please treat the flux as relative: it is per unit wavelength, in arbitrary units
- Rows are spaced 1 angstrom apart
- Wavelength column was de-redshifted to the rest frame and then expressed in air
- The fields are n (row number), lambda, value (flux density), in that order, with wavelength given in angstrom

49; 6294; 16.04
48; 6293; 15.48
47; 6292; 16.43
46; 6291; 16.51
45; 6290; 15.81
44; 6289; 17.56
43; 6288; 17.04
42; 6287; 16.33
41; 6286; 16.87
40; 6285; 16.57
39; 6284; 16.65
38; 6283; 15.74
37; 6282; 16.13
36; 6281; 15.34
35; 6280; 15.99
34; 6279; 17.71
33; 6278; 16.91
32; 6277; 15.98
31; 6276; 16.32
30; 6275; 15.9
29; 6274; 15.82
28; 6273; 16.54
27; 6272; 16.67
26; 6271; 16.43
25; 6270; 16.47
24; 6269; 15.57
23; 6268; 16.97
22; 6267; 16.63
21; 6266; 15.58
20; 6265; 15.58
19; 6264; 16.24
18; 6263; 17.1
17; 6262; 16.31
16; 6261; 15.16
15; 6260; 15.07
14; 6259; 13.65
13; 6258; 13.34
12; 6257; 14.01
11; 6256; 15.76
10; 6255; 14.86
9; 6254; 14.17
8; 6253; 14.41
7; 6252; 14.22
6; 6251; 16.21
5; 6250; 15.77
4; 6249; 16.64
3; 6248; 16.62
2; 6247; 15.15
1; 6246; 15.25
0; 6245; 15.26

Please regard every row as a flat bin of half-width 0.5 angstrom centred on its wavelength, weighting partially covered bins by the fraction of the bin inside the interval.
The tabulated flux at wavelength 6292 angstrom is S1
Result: 16.43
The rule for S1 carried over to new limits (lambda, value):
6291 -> 16.51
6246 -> 15.25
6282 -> 16.13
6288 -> 17.04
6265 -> 15.58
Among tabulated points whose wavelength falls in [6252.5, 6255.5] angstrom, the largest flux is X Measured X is 14.86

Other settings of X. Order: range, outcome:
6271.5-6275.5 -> 16.67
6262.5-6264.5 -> 17.1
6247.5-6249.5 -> 16.64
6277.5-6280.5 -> 17.71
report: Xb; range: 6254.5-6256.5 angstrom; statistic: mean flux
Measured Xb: 15.3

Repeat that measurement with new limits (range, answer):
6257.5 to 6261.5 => 14.3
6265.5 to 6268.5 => 16.4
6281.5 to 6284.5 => 16.2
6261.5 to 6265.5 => 16.3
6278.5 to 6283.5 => 16.2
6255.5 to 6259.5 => 14.2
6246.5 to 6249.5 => 16.1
